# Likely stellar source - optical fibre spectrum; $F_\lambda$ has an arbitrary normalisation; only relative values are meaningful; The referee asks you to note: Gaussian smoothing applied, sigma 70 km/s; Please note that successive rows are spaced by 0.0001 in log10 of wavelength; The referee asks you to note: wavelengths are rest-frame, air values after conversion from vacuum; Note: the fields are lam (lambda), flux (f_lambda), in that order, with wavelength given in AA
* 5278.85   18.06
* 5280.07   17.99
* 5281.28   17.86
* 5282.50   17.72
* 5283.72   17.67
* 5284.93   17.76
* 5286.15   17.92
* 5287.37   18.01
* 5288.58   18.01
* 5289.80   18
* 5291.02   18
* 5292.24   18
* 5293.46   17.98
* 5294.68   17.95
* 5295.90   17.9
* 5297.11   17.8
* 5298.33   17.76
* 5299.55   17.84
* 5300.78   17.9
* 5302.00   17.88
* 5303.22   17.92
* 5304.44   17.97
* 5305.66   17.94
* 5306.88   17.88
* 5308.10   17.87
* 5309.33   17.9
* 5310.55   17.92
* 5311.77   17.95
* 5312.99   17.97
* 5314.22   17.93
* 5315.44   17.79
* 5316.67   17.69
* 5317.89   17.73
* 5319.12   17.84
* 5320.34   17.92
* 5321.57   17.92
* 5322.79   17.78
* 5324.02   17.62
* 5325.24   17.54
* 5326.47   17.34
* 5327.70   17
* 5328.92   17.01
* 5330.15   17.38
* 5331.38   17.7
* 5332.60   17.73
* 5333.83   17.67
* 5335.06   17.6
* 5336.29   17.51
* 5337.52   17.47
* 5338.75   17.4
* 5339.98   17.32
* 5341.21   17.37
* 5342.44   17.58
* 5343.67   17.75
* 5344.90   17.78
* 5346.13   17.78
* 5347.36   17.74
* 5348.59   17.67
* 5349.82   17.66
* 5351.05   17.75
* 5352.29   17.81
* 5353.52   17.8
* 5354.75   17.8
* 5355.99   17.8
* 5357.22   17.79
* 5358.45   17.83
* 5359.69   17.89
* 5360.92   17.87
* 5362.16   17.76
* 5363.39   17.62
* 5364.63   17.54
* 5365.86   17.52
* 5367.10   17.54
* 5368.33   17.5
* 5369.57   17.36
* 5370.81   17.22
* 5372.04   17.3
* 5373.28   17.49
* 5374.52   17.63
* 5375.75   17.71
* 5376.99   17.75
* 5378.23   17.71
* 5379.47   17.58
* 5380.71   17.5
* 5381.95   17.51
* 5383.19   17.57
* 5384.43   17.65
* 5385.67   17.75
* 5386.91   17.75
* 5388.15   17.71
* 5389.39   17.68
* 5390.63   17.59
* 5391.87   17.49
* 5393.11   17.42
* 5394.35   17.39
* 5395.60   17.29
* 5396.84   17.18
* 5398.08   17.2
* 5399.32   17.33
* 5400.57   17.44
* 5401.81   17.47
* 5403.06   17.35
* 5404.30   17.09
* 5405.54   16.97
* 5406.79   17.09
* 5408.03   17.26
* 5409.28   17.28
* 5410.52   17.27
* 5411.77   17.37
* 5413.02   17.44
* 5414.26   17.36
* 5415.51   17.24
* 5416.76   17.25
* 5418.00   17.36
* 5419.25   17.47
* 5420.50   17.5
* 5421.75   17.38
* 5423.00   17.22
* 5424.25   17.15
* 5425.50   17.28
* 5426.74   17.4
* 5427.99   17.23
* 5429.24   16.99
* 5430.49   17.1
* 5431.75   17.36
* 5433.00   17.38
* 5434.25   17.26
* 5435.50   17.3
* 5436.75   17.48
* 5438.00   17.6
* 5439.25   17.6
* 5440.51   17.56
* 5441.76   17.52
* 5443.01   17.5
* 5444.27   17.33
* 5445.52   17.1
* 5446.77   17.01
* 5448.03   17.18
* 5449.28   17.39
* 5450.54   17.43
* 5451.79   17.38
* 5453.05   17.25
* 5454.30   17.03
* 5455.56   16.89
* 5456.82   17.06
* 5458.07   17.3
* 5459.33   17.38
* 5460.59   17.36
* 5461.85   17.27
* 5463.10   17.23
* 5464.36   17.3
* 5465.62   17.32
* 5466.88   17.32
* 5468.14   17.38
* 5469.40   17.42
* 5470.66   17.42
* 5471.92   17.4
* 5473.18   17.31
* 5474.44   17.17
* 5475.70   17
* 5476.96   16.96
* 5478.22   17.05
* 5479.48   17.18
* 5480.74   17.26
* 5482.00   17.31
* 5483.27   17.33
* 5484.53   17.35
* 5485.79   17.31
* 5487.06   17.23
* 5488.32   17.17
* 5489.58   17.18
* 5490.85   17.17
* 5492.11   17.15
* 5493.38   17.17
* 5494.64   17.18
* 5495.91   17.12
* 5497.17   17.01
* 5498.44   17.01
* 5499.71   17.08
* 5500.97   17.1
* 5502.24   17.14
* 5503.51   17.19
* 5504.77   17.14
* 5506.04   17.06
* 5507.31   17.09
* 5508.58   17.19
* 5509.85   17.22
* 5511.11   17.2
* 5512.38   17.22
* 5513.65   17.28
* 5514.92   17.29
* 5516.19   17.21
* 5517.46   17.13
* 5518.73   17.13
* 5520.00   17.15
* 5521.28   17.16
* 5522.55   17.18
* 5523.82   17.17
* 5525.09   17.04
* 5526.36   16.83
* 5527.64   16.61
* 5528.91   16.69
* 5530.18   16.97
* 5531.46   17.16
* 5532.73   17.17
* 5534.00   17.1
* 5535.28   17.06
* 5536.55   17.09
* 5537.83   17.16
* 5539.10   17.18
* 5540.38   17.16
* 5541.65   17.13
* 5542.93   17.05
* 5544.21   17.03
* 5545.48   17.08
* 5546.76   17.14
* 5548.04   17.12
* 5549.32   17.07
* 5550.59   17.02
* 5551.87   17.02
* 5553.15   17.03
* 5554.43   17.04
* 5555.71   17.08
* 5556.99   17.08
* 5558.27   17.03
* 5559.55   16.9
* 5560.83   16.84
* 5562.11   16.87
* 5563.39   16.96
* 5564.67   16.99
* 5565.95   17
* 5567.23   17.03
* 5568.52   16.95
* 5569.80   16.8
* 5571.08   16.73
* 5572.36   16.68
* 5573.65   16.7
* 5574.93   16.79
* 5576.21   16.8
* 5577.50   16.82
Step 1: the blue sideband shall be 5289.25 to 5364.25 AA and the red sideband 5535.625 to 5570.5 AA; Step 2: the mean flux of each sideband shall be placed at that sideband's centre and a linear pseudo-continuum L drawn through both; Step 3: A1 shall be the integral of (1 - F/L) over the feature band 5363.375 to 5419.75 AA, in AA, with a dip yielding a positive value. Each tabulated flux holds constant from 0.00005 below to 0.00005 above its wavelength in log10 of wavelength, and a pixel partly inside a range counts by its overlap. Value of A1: 0.3 AA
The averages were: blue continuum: 17.7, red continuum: 17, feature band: 17.4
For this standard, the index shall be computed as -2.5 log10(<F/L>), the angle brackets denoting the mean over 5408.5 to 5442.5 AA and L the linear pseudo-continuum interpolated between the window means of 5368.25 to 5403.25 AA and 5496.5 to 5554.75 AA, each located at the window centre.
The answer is 0.00 mag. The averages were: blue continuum 17.5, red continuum 17.1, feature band 17.3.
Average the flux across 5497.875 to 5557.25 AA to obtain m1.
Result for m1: 17.1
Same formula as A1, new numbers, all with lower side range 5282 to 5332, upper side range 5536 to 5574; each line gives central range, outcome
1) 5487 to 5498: 0.0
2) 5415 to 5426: 0.1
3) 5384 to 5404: 0.1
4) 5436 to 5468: 0.0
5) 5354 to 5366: -0.1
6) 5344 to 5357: -0.1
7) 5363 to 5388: 0.0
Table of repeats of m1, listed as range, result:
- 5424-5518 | 17.2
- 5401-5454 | 17.3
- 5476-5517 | 17.2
